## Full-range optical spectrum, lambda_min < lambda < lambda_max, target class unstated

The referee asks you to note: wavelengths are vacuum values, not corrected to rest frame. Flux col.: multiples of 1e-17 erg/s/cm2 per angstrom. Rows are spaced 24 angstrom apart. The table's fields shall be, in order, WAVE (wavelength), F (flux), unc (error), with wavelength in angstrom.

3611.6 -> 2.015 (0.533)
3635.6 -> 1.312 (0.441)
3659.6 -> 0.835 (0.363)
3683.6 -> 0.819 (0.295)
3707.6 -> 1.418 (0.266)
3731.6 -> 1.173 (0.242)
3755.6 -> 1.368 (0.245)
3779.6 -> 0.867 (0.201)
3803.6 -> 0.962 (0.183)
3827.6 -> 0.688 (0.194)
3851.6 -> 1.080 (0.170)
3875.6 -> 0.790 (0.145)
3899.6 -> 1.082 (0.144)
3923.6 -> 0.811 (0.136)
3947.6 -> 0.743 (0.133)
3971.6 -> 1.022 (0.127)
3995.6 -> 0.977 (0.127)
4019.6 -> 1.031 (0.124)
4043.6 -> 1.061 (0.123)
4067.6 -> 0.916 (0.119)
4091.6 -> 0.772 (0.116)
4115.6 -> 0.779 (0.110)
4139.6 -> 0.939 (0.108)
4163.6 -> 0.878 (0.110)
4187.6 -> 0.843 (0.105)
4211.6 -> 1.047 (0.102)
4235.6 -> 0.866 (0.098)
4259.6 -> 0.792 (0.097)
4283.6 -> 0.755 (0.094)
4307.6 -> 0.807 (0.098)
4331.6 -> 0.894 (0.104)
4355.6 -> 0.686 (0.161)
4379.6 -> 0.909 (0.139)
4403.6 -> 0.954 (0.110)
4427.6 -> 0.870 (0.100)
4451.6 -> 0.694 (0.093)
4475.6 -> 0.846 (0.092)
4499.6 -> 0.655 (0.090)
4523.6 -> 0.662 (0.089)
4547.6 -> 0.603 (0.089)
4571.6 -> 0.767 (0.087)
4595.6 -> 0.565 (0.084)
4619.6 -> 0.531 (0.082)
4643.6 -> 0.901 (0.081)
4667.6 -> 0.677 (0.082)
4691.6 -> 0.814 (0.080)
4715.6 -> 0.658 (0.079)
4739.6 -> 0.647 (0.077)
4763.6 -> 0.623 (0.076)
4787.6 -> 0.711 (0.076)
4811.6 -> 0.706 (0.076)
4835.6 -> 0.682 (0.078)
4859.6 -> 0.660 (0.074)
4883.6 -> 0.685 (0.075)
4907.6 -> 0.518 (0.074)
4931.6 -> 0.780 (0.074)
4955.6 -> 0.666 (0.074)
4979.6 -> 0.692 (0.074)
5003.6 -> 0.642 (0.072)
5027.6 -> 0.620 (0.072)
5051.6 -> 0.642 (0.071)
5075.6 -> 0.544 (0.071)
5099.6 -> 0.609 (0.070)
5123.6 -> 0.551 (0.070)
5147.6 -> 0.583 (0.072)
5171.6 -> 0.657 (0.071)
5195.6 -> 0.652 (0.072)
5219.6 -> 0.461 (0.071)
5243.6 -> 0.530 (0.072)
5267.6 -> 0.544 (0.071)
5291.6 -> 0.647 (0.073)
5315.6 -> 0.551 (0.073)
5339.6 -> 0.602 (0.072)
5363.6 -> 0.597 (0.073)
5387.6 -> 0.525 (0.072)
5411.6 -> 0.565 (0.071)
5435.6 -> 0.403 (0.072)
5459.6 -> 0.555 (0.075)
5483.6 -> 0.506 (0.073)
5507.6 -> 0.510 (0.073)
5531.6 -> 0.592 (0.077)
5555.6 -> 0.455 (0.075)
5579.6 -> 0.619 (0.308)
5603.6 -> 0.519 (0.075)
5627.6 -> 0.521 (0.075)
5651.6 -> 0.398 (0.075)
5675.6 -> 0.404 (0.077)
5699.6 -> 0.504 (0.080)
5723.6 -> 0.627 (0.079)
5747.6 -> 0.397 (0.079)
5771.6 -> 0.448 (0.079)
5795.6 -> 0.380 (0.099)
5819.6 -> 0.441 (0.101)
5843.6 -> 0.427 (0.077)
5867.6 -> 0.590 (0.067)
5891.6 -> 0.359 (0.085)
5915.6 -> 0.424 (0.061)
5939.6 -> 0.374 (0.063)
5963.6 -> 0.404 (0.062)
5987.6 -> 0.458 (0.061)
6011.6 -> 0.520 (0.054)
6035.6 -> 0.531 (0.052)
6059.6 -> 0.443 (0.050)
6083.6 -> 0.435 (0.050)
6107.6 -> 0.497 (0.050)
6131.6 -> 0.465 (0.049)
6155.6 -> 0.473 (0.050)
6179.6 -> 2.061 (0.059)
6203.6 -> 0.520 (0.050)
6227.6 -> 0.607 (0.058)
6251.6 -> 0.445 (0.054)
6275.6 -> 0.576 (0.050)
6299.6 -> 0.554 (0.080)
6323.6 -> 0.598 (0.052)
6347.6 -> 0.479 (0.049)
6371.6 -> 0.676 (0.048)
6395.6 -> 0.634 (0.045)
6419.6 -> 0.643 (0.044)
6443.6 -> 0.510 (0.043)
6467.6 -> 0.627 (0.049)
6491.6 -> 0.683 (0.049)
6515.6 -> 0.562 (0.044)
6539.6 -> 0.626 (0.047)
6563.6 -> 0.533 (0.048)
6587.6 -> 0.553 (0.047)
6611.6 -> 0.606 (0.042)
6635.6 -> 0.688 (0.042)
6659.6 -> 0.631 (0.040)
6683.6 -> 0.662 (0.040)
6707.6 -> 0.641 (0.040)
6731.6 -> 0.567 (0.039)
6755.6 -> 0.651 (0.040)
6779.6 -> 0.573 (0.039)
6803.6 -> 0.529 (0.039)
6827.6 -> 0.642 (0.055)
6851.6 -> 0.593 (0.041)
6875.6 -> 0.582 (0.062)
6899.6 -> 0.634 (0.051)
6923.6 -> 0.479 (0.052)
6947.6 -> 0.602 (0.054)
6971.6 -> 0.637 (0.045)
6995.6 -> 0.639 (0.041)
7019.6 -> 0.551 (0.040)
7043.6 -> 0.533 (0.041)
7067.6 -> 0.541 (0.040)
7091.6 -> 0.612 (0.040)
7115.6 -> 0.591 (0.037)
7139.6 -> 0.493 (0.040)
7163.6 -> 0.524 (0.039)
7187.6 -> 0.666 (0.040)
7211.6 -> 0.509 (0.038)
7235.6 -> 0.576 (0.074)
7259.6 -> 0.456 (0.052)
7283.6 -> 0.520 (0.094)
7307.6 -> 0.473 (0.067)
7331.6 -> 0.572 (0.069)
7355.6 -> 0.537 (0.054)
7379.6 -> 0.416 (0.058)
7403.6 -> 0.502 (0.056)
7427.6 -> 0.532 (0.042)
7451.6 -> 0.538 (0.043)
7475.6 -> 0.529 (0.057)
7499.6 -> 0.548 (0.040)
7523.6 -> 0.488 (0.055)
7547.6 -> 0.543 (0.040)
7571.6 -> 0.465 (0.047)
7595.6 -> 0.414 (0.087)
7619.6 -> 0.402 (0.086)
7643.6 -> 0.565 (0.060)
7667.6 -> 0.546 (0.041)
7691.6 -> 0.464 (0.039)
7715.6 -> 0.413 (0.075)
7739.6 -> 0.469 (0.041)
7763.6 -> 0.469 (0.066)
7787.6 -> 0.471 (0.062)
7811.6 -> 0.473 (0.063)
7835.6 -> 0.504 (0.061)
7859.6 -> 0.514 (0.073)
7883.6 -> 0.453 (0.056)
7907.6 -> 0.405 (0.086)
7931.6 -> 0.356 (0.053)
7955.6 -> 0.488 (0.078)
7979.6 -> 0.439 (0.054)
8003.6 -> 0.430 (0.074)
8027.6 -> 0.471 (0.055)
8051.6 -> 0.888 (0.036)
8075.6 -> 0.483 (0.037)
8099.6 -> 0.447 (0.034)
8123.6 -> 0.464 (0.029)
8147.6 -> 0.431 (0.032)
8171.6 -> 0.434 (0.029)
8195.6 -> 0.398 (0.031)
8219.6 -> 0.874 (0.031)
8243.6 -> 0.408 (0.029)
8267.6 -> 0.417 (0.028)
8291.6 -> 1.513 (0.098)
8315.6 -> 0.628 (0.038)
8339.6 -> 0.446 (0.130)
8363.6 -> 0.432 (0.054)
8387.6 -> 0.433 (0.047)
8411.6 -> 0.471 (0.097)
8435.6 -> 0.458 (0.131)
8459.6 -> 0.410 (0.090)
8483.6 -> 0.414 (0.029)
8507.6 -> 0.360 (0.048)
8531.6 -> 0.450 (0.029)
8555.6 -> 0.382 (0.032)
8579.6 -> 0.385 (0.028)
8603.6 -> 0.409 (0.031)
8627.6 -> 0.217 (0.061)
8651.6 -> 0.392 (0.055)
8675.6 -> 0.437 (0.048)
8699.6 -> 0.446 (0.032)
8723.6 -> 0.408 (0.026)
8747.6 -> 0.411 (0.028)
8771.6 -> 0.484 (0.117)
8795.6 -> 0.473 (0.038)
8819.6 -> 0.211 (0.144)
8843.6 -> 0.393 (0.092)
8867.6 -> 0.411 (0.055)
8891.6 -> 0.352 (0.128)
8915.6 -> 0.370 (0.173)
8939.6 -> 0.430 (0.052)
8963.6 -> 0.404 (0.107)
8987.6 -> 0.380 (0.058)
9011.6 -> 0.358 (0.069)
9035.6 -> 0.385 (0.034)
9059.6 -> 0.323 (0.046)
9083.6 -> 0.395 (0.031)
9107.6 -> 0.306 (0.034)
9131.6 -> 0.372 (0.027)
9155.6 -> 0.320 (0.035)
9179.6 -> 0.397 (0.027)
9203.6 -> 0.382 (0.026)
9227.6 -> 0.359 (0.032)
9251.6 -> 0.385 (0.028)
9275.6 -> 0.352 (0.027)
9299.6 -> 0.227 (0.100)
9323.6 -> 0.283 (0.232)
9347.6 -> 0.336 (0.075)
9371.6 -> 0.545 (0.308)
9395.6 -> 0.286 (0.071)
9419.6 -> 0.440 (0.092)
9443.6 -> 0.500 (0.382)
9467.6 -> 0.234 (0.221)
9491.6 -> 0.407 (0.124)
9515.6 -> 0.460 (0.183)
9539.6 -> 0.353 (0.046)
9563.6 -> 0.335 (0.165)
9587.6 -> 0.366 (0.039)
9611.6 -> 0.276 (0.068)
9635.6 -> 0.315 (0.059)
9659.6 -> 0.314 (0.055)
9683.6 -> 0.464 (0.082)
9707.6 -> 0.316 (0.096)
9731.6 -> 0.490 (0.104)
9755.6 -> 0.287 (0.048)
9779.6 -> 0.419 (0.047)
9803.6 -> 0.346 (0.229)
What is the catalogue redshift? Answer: 0.657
